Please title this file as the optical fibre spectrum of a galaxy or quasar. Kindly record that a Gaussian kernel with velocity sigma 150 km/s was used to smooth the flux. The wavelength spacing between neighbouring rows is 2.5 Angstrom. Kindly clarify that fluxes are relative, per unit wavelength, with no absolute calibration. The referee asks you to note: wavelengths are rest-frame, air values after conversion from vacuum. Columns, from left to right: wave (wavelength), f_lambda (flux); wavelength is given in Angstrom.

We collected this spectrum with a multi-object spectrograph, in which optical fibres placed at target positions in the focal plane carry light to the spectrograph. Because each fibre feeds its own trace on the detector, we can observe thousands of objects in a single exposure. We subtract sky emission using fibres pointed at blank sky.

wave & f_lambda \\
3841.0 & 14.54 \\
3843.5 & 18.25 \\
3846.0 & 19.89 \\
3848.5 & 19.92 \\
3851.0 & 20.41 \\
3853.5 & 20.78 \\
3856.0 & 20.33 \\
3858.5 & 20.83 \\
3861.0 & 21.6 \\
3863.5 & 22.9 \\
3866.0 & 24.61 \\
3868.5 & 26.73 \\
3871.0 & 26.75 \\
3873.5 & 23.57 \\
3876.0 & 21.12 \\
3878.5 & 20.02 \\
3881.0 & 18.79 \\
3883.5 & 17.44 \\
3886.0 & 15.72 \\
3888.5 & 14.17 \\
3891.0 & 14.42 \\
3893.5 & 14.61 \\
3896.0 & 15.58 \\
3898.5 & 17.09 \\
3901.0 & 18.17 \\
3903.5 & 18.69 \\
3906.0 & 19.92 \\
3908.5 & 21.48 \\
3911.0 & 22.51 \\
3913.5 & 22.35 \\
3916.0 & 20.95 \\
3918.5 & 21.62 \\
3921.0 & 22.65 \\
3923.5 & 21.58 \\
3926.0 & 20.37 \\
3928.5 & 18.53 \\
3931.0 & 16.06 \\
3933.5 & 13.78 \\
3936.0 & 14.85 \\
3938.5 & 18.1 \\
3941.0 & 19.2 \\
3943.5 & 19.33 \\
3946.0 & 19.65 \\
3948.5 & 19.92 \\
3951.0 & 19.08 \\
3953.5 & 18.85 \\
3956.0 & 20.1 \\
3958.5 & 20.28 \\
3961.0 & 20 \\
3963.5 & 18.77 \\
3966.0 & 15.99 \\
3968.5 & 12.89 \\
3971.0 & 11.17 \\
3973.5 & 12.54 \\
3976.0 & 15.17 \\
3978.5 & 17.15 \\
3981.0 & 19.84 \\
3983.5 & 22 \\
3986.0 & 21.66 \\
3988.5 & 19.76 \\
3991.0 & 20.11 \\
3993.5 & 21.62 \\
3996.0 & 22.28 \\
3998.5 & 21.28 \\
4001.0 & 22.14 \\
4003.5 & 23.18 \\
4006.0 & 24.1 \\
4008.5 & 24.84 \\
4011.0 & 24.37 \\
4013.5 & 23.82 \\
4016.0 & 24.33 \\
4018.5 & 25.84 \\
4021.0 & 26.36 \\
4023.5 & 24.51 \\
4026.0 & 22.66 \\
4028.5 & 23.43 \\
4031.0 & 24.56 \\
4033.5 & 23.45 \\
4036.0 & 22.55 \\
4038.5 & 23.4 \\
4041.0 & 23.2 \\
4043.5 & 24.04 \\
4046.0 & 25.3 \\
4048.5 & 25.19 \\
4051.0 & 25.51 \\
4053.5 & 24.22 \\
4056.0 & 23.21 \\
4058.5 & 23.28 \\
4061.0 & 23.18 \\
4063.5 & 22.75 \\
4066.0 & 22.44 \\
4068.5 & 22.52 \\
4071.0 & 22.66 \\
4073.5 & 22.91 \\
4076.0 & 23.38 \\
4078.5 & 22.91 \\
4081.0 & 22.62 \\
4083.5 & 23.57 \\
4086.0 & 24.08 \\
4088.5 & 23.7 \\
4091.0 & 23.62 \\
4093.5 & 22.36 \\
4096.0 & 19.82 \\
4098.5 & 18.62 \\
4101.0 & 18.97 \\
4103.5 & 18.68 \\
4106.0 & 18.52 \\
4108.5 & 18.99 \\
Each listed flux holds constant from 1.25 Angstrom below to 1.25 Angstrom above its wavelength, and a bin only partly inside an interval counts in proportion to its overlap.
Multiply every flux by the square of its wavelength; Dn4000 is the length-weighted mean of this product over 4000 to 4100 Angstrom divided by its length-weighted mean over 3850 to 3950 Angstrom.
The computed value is 1.3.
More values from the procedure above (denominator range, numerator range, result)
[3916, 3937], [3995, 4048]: 1.33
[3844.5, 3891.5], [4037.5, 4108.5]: 1.22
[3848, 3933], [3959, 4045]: 1.13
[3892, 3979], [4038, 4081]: 1.37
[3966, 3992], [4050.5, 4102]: 1.39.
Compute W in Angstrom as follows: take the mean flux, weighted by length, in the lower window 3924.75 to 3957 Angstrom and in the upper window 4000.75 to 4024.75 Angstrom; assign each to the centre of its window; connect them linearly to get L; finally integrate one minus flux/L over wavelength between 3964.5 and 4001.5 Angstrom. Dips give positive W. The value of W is 6.2 Angstrom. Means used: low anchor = 18.3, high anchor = 24.4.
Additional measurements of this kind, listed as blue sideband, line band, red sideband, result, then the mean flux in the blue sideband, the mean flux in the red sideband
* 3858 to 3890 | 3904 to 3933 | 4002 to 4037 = 2.0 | 21.1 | 24.1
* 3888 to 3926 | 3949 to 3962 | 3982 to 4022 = 0.9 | 19.2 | 22.9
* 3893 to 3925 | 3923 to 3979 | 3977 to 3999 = 7.6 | 19.9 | 20.5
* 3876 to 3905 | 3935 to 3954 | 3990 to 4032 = 1.2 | 17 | 23.5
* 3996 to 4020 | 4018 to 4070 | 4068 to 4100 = -1.6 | 23.7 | 22.5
